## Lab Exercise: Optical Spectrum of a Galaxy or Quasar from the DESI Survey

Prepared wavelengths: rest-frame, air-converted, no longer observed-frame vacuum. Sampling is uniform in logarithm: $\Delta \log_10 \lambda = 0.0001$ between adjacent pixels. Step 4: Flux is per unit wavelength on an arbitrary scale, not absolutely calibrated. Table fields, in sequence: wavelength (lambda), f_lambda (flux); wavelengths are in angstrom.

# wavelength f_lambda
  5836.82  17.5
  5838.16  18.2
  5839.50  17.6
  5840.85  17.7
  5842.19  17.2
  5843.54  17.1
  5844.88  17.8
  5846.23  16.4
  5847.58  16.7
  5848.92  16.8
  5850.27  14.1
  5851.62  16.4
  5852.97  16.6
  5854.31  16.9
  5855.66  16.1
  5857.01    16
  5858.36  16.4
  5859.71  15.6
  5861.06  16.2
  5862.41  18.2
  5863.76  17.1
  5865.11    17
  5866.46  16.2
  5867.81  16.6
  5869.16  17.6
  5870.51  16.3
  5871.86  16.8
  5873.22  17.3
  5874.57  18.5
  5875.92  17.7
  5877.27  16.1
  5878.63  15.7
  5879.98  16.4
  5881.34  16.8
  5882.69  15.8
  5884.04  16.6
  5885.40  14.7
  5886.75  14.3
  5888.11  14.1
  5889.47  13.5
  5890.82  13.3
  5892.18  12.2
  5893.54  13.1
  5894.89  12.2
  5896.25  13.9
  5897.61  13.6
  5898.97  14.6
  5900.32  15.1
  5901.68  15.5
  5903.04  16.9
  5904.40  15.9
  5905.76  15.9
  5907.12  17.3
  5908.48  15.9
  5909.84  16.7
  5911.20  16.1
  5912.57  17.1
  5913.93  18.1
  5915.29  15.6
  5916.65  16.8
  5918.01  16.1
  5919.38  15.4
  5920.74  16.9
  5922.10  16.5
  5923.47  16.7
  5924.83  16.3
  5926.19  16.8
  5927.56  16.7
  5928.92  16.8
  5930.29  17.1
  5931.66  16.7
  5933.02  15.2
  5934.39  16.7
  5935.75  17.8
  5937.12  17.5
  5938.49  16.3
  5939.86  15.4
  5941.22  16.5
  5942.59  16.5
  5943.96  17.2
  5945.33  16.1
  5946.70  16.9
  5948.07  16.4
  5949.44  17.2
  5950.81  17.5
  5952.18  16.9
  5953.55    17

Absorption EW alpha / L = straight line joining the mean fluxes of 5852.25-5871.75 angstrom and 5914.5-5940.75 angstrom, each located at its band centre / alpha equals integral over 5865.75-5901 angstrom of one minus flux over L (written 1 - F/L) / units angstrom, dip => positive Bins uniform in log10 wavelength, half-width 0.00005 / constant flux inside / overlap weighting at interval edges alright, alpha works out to 2.7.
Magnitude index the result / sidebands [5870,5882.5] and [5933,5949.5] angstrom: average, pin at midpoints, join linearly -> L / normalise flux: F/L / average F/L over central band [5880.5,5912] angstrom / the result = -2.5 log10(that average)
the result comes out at 0.12 mag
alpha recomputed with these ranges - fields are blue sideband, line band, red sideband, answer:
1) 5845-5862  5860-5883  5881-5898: -2.5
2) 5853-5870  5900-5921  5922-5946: 0.4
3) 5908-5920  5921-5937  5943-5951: -0.1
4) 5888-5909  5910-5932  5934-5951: -1.3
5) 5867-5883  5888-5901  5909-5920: 2.4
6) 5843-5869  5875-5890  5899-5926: 0.7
